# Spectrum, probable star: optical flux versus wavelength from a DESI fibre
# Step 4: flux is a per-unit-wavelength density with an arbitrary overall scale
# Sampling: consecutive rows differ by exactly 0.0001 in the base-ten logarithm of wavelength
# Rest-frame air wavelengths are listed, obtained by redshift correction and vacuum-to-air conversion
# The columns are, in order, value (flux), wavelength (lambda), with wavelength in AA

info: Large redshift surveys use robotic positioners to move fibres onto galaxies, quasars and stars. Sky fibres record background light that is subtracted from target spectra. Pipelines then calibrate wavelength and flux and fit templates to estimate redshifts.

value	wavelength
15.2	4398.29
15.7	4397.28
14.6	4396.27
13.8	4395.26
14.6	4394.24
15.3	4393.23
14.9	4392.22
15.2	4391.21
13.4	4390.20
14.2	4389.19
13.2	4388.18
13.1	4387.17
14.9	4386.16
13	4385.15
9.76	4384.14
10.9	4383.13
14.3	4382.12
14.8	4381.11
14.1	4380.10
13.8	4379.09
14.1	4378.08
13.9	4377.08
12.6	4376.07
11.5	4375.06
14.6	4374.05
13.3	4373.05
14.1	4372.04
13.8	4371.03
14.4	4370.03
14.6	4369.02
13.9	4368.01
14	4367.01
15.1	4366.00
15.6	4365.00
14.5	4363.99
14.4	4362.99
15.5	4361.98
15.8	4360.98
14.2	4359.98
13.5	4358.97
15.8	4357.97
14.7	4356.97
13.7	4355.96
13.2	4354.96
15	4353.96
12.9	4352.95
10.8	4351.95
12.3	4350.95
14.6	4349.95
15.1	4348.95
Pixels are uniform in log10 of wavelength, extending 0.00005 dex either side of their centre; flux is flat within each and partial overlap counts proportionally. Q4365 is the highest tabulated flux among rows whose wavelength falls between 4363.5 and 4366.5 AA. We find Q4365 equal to 15.6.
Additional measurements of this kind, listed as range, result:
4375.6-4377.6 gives 13.9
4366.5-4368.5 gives 14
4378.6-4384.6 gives 14.8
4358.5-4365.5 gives 15.8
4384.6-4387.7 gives 14.9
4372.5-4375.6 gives 14.6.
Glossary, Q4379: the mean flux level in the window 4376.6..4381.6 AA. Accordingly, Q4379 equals 14.1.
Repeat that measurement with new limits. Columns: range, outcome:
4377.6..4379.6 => 13.9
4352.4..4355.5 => 13.7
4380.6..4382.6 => 14.5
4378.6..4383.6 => 13.6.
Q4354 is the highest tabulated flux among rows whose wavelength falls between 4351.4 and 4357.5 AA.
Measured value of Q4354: 15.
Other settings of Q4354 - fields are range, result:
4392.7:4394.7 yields 15.3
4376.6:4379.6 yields 14.1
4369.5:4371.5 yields 14.4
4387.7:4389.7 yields 14.2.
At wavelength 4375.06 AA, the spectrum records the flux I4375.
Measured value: 11.5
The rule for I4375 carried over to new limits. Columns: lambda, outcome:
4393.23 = 15.3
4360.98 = 15.8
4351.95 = 10.8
